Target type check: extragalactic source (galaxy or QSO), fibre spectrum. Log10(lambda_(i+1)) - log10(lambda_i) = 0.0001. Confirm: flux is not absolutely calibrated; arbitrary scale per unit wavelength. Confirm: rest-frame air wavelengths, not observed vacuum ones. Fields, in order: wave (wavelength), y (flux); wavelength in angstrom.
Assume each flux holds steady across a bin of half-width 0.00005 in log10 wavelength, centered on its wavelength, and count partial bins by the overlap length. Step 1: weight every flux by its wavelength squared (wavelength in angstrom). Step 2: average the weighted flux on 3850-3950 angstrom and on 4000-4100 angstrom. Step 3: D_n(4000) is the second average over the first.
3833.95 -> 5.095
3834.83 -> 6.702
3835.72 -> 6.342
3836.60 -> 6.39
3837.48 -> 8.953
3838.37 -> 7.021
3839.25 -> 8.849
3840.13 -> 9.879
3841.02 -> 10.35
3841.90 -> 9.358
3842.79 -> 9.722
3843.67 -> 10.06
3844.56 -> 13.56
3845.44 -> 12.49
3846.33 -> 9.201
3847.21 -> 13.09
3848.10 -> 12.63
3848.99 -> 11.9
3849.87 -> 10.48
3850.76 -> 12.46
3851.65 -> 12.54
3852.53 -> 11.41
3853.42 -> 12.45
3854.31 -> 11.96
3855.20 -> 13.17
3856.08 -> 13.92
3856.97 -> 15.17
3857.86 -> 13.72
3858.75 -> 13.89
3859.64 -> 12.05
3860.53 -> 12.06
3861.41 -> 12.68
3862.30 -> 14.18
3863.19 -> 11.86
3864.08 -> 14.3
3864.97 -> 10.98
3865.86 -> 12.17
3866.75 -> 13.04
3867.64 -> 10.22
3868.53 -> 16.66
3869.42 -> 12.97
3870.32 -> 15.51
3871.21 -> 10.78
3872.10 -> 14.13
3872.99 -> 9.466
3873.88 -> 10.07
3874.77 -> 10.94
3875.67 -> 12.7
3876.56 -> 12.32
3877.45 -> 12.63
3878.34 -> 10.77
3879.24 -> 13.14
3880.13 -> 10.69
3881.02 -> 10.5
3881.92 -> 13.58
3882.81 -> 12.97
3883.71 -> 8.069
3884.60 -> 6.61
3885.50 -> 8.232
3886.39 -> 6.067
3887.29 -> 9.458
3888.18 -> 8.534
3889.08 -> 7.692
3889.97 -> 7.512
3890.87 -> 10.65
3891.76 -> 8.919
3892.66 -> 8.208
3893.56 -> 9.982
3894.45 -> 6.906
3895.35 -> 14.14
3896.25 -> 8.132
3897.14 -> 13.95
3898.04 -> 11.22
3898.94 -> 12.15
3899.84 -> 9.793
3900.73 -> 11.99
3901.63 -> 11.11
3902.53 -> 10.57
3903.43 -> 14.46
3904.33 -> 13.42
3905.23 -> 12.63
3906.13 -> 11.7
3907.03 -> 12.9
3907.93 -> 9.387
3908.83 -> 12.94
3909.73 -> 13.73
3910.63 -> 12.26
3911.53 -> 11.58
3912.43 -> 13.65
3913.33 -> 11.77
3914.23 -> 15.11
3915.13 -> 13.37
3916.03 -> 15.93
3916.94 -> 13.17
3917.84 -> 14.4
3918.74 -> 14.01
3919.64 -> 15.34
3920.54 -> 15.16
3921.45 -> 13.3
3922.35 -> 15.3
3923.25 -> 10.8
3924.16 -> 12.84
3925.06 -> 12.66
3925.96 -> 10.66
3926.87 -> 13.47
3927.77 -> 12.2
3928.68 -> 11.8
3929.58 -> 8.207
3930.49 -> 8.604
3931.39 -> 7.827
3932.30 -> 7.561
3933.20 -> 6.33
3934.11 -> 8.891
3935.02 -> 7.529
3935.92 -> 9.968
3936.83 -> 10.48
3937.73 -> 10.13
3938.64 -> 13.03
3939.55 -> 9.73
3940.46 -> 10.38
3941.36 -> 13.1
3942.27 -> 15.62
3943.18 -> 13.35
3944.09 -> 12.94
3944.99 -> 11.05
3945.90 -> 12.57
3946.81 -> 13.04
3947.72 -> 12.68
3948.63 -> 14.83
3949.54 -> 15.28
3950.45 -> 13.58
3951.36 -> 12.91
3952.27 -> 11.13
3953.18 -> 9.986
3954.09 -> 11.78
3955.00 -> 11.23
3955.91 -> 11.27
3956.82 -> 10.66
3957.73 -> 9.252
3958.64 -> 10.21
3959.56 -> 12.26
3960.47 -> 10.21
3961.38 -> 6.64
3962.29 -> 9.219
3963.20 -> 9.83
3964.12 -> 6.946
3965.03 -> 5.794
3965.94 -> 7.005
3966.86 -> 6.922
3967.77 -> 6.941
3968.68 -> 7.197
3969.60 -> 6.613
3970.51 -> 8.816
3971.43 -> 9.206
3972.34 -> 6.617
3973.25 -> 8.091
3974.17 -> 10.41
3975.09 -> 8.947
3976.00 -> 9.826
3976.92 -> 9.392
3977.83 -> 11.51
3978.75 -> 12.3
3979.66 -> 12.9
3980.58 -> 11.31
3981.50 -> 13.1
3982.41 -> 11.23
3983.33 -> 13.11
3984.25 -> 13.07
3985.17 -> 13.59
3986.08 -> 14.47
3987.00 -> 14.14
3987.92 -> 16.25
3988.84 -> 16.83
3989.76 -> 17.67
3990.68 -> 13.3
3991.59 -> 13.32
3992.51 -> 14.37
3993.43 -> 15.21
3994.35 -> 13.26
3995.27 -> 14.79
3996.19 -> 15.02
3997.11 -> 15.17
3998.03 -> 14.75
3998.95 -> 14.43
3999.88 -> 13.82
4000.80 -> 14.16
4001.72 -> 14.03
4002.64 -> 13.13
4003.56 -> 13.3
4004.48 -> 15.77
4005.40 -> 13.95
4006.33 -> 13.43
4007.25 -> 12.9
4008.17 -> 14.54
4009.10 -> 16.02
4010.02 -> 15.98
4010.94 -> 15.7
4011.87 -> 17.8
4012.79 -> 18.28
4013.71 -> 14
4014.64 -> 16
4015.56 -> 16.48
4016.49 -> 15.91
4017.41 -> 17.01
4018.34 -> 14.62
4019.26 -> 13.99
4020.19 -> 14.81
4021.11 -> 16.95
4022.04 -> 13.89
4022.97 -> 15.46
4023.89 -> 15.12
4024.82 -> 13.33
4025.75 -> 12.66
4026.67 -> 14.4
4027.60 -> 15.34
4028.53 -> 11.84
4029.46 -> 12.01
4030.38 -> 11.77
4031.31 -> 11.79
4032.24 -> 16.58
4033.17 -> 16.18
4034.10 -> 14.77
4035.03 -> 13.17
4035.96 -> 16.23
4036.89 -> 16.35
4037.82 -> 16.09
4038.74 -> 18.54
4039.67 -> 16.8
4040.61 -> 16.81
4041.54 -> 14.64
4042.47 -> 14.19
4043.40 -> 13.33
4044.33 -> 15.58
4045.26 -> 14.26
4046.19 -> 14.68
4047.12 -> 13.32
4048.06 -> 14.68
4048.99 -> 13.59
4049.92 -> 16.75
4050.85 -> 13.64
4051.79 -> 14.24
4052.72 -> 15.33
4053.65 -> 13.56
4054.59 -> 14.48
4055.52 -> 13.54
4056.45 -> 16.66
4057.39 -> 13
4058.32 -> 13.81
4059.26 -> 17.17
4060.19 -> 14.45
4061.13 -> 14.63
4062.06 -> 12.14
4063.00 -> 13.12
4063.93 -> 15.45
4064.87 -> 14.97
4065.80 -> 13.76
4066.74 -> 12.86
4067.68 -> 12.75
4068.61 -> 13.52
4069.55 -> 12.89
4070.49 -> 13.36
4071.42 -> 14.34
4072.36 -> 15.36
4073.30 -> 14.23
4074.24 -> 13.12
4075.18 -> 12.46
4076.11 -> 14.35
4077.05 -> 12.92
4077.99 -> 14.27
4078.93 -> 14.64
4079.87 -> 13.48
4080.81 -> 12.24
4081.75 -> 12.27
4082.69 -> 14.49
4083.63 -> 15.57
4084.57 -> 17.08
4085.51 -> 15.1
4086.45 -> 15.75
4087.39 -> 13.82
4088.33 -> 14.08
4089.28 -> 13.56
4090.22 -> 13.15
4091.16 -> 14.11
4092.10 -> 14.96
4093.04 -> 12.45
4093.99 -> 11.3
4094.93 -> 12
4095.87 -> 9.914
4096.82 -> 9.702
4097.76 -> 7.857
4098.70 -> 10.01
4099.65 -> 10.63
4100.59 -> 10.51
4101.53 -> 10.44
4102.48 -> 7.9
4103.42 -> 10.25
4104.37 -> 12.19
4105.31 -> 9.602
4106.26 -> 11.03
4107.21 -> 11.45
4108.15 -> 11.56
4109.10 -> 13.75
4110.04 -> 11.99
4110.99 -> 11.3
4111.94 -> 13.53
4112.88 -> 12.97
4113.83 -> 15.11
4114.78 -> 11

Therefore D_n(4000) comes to 1.30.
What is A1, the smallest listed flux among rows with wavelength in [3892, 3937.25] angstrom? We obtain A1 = 6.33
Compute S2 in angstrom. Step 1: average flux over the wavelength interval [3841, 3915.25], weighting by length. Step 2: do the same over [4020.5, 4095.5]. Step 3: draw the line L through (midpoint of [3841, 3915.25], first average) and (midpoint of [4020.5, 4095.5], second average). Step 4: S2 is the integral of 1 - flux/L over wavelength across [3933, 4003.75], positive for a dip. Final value 7.5 angstrom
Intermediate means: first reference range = 11.6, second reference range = 14.3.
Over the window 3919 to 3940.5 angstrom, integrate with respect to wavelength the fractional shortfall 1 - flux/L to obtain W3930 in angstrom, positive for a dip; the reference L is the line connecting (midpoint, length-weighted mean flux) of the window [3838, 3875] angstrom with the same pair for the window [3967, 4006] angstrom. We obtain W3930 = 2.3 angstrom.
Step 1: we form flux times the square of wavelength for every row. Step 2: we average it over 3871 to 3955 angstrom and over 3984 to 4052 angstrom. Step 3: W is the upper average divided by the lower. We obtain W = 1.36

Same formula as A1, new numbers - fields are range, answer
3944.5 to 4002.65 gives 5.794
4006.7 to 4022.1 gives 12.9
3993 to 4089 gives 11.77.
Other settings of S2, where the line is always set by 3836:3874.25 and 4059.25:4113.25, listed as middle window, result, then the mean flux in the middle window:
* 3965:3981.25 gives 4.4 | 9.01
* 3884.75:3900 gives 3.2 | 9.44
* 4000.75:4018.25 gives -3.7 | 15.2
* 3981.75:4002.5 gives -3.2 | 14.3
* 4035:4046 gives -2.5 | 15.6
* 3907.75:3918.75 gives -1.1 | 13.2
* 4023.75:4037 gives -1.5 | 14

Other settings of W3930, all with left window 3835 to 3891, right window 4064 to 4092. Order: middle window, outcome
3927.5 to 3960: 2.9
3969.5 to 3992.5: 1.4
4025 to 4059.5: -2.8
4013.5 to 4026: -1.7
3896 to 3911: -0.3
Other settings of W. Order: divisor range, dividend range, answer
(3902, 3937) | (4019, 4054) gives 1.30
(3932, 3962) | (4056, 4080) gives 1.33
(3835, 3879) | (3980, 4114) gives 1.31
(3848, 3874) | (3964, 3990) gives 0.90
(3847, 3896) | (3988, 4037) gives 1.38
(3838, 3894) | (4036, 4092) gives 1.41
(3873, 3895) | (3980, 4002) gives 1.51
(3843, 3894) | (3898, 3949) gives 1.07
